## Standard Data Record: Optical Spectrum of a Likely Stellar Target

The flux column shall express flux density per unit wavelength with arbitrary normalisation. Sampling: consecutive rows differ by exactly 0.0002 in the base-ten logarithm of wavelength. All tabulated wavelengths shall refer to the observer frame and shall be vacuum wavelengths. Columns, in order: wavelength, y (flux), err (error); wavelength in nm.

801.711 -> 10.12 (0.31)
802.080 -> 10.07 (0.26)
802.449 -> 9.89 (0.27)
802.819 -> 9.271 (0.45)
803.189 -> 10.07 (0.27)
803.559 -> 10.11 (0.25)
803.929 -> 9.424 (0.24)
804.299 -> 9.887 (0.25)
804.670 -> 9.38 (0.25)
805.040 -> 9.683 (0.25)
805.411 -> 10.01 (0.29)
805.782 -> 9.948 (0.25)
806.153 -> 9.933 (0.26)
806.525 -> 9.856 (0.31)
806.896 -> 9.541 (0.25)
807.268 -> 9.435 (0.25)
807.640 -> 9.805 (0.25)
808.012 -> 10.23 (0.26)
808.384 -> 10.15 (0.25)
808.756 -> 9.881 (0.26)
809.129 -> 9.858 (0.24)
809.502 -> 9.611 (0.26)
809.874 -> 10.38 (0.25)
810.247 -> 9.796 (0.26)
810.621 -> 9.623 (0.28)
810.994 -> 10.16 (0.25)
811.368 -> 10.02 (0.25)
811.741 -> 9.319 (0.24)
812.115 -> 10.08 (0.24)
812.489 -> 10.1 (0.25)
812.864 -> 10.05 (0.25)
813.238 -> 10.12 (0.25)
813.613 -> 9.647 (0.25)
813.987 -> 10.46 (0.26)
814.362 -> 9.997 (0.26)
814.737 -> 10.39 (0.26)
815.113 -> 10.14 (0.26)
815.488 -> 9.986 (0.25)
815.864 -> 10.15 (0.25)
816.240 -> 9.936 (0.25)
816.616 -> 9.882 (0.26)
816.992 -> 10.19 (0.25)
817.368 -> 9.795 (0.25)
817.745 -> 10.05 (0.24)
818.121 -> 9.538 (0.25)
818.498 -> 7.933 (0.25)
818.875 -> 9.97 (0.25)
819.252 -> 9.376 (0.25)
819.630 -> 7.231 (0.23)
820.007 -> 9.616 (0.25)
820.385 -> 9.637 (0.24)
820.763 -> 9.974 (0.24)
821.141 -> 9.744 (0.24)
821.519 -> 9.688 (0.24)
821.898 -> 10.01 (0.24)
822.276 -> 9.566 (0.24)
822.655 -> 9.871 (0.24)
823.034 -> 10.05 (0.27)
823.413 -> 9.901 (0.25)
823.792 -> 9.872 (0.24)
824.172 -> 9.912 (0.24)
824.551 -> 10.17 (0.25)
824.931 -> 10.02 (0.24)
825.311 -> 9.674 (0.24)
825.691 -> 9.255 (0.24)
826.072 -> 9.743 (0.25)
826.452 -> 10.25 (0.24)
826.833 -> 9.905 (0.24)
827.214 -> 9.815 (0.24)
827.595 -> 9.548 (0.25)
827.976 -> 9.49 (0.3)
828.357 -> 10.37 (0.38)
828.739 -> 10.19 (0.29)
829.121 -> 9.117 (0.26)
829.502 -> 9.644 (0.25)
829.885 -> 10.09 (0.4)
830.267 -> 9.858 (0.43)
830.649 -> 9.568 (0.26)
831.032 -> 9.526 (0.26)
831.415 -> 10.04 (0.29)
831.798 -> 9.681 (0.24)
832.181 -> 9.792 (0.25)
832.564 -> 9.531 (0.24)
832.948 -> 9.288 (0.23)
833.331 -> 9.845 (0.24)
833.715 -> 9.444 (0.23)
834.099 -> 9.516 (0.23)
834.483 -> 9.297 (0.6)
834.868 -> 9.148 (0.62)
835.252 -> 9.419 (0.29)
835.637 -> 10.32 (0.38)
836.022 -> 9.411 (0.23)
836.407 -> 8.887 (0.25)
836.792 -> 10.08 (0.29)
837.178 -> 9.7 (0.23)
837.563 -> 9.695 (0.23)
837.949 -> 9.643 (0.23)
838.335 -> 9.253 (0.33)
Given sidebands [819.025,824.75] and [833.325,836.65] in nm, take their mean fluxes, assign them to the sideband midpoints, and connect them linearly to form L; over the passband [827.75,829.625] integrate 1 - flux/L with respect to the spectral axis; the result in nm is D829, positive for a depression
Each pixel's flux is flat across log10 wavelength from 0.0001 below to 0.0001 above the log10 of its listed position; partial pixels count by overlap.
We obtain -0.04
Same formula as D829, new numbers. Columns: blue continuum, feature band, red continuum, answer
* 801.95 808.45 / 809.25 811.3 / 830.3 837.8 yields -0.03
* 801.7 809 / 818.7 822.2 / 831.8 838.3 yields 0.08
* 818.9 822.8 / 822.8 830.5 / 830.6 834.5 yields -0.24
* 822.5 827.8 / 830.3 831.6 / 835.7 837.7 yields 0.00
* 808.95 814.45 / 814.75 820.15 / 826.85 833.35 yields 0.16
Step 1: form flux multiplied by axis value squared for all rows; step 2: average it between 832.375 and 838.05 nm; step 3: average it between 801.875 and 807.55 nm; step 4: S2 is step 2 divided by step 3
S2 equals 1.1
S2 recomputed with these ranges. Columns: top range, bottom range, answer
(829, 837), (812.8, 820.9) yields 1.03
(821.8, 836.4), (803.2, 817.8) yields 1.03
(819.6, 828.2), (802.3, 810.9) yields 1.04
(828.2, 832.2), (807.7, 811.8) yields 1.04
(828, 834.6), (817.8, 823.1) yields 1.05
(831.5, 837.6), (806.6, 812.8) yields 1.03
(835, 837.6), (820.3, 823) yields 1.02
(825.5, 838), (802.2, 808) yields 1.06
